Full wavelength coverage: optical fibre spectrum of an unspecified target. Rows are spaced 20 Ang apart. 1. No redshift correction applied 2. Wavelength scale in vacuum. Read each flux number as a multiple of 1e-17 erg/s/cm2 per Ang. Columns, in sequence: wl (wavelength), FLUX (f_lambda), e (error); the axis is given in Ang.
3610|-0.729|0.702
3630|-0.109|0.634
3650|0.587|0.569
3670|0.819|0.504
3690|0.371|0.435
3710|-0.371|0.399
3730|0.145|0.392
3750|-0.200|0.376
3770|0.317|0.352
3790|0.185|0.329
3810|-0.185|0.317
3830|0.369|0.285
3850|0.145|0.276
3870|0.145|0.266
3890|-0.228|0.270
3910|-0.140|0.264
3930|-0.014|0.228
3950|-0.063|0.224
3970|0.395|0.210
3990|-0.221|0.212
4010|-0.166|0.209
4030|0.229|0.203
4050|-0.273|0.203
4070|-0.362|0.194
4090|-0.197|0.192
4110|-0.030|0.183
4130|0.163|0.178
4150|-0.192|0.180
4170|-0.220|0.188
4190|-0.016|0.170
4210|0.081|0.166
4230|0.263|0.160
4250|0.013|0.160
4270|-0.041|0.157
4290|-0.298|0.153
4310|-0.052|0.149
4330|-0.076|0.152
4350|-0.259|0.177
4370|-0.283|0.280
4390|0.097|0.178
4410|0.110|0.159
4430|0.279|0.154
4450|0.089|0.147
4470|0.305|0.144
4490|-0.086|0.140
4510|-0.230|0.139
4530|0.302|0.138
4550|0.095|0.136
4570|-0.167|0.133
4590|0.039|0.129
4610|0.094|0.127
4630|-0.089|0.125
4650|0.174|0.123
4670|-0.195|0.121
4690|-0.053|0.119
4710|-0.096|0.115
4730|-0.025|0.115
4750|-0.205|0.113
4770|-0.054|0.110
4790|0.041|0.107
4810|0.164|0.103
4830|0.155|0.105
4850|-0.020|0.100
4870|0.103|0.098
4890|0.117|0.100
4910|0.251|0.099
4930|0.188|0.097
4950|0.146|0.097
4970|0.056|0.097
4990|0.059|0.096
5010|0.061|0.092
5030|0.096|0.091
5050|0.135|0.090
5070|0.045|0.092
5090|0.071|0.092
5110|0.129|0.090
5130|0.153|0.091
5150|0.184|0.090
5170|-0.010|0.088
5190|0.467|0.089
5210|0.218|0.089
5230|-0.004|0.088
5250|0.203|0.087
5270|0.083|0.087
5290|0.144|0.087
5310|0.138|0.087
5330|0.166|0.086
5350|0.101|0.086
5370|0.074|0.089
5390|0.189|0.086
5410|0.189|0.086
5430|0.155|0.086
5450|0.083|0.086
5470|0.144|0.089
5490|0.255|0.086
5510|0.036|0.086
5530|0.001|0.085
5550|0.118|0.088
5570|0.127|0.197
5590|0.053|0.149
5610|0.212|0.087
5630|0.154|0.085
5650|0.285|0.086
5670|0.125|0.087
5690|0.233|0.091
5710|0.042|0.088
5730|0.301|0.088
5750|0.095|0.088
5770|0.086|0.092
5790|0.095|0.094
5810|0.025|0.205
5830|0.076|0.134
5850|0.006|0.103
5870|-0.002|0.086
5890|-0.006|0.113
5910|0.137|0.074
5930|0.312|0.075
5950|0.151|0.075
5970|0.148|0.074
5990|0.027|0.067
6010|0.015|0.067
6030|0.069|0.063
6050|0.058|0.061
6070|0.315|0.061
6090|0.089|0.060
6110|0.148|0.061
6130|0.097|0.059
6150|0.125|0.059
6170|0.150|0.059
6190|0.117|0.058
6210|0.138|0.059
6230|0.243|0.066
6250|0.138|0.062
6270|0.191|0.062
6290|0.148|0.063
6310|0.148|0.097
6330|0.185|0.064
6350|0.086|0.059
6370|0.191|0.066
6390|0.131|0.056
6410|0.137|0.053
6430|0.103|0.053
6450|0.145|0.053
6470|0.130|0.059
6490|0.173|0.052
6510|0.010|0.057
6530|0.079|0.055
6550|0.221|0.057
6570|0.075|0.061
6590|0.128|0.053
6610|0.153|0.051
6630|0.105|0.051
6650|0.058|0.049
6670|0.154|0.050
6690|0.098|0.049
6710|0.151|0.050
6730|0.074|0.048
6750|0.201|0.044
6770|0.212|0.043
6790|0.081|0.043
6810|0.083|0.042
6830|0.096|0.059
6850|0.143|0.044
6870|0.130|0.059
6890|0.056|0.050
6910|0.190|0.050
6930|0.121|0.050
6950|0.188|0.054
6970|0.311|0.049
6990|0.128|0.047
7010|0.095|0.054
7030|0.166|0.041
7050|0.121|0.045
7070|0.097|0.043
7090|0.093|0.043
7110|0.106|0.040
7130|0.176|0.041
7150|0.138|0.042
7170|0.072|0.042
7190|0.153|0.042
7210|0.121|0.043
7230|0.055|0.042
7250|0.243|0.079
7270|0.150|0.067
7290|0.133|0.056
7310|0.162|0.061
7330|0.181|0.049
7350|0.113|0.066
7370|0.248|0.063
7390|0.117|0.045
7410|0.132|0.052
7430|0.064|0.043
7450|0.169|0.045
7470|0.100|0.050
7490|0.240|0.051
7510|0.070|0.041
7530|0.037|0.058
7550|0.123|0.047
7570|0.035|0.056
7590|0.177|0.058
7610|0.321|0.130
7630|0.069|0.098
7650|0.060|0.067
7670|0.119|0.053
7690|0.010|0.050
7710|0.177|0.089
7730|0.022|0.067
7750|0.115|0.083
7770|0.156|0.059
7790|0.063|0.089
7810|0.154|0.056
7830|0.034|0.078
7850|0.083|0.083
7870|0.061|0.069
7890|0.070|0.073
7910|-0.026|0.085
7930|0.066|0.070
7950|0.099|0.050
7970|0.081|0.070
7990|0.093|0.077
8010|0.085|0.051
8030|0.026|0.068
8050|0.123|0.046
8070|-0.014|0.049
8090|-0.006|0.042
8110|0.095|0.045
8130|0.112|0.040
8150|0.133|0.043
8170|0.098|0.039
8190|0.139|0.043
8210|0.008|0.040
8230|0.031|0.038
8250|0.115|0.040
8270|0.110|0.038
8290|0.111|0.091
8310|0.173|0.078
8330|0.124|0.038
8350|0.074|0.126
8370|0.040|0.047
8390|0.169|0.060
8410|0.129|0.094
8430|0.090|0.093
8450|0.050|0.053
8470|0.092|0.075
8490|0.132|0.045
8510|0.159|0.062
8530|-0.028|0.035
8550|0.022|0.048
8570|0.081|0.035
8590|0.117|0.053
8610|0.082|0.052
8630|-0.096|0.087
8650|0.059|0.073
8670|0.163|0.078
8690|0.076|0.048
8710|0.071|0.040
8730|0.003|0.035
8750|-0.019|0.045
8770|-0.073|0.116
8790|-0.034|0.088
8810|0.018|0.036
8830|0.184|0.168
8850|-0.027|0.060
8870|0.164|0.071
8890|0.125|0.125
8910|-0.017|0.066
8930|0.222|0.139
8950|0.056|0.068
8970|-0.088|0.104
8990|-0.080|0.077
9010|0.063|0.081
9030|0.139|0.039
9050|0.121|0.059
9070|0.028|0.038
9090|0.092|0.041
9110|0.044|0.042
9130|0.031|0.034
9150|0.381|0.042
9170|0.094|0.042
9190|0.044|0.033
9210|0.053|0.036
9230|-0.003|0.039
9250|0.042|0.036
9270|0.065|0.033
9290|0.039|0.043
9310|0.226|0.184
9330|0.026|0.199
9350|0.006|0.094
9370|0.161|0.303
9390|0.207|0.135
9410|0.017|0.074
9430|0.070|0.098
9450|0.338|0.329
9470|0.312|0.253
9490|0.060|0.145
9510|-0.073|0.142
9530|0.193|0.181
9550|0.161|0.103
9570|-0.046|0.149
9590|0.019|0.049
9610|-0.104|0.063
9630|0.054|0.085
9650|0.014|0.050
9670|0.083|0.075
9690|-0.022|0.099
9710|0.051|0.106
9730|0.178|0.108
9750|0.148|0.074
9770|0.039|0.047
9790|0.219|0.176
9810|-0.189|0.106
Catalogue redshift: 0.393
